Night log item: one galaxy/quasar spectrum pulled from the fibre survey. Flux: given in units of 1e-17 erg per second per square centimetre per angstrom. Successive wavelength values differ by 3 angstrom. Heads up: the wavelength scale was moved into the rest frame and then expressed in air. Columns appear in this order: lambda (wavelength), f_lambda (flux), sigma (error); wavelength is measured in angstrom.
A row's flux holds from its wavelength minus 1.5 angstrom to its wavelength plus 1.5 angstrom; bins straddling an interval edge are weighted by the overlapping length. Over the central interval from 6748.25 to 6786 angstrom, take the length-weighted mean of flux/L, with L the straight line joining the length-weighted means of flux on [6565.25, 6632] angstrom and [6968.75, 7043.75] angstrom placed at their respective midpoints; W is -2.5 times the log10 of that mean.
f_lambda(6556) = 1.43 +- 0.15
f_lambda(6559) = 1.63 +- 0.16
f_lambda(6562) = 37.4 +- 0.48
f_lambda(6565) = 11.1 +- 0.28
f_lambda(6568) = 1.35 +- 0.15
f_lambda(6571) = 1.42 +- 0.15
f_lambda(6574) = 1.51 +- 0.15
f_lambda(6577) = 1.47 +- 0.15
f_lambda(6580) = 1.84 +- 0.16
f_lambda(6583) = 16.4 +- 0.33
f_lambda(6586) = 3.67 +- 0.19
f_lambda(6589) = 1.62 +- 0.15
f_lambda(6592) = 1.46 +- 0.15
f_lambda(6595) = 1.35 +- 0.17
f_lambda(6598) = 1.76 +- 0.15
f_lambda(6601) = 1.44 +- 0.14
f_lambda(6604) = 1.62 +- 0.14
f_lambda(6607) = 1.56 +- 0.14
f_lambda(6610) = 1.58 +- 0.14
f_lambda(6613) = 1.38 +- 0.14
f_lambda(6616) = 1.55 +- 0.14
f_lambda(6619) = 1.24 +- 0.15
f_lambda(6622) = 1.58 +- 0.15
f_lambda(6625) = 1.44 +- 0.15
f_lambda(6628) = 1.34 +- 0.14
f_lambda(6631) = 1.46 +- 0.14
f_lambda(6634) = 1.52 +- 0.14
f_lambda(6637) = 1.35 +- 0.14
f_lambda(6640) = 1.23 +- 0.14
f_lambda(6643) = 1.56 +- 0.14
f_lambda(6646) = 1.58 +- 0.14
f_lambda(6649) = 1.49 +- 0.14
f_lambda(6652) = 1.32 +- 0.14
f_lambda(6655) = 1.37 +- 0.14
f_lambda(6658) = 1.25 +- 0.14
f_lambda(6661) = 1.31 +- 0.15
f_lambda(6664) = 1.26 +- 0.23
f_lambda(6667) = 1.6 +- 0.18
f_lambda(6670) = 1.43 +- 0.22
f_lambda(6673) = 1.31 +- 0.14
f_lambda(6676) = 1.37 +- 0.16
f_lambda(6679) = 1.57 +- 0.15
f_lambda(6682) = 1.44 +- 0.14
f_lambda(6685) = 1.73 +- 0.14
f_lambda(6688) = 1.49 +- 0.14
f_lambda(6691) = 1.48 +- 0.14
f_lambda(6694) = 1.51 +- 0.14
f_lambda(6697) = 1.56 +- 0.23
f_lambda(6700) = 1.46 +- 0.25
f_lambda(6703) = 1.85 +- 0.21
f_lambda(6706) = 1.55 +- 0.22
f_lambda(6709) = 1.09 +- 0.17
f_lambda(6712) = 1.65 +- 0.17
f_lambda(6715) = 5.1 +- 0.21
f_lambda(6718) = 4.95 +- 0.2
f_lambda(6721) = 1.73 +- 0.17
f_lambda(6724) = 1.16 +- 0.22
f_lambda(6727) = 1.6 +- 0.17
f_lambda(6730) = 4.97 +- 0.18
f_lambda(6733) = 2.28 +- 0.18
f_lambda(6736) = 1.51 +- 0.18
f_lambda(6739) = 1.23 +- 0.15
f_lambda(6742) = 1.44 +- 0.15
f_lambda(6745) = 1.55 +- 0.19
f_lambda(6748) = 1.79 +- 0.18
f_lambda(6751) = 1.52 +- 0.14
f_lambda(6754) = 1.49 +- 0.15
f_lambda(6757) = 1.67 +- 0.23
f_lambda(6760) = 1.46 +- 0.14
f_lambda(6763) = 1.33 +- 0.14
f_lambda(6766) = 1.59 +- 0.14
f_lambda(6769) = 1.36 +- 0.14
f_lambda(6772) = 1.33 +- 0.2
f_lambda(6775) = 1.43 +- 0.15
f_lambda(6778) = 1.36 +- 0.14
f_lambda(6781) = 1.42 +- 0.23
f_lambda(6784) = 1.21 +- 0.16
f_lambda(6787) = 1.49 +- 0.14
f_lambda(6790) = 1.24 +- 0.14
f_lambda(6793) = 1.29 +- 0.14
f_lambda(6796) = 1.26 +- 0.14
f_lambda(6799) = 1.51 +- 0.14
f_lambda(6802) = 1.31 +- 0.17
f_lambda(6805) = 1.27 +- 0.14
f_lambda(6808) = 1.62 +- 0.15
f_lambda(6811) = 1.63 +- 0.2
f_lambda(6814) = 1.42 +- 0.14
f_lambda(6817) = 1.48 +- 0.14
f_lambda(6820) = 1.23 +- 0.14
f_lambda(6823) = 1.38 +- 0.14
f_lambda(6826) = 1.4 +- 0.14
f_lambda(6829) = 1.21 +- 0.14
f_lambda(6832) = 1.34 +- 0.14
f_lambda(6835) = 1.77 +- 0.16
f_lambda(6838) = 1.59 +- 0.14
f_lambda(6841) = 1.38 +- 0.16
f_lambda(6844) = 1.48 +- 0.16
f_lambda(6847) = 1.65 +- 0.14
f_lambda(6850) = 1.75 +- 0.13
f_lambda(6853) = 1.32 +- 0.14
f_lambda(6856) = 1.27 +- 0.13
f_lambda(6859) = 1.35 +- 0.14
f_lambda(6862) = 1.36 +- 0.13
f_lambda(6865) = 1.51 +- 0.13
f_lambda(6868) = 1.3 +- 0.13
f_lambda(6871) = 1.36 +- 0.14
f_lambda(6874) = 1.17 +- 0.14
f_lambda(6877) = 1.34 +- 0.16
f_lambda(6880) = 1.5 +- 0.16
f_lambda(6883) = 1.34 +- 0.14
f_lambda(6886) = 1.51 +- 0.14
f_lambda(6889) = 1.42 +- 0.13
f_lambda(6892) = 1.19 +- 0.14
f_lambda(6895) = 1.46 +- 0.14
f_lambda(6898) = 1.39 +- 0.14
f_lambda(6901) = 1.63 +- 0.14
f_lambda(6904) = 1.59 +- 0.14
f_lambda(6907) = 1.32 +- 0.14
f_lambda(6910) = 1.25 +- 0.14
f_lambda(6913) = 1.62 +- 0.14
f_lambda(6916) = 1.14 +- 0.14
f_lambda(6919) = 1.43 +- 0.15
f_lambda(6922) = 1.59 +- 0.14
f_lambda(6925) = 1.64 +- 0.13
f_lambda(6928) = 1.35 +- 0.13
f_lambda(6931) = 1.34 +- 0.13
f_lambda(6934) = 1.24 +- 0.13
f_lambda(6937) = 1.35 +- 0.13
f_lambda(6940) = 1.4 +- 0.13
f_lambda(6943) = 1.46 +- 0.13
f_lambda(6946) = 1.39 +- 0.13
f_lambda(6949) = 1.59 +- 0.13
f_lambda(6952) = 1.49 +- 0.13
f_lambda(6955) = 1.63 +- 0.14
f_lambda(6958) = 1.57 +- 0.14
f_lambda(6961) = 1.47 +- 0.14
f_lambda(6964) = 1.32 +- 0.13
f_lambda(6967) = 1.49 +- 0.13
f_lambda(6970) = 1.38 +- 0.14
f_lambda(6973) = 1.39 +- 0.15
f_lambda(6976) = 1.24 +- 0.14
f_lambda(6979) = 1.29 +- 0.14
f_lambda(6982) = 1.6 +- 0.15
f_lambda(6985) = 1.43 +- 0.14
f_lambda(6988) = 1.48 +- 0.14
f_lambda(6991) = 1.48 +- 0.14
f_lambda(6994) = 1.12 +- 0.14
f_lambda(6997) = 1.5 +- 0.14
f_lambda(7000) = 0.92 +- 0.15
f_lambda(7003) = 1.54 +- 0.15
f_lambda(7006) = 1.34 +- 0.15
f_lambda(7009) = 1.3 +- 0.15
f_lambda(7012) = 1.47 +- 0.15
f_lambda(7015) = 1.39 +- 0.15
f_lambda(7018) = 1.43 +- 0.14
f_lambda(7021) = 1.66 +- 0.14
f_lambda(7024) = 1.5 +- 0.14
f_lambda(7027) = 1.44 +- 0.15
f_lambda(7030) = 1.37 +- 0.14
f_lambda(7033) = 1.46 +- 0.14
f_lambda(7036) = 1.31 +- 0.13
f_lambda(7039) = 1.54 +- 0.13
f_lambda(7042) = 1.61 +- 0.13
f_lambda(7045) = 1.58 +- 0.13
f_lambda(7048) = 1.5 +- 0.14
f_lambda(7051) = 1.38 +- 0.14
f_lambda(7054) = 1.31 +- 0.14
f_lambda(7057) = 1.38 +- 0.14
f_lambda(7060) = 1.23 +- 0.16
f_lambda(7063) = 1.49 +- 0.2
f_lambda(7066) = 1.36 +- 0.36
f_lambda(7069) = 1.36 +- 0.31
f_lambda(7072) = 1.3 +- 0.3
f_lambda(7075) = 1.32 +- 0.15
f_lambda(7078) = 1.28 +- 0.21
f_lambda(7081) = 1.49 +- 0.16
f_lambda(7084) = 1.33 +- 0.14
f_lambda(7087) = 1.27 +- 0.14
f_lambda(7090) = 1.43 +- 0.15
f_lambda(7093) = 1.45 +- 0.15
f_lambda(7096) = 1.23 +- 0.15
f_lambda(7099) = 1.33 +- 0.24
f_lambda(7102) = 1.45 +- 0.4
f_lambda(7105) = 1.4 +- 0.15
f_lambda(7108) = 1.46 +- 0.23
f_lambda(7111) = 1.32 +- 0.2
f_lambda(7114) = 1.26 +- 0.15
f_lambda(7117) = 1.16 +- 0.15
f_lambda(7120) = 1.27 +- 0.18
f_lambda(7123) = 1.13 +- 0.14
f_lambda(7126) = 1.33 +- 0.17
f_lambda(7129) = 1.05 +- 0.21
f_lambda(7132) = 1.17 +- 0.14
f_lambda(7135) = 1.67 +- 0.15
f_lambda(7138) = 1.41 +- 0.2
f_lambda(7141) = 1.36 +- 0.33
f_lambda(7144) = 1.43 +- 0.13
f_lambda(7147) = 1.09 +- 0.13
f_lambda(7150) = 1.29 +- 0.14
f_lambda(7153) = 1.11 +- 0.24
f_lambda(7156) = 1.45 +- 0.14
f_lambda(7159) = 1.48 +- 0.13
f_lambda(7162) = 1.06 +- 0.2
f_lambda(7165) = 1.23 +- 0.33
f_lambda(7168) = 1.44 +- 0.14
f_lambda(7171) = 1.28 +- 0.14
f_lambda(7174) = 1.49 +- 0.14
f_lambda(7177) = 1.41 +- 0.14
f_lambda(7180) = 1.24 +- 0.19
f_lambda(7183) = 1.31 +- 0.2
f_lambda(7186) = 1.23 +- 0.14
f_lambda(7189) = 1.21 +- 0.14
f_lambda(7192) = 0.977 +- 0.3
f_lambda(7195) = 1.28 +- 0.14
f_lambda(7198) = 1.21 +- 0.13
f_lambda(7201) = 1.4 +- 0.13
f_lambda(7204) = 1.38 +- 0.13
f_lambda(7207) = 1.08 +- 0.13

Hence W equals 0.36 mag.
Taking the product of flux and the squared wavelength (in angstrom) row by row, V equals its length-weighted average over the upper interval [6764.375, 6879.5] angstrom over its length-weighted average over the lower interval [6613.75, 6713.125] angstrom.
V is 1.0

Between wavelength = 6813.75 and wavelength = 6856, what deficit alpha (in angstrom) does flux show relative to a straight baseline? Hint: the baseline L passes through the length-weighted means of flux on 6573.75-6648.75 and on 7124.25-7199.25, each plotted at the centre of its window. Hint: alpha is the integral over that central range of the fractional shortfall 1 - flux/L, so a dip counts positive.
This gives 8.49 angstrom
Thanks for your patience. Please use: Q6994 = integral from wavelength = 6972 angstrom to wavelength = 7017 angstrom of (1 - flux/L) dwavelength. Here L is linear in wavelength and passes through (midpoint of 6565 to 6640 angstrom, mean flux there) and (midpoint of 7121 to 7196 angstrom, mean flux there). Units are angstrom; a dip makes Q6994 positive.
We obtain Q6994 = 6.6 angstrom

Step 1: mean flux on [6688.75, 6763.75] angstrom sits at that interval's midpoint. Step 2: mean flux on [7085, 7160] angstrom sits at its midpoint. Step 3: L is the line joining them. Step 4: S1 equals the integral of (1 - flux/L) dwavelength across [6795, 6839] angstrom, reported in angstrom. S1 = 9.3 angstrom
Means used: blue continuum 1.96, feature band 1.43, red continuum 1.32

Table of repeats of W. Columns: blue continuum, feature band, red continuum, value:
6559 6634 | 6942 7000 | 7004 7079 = 0.27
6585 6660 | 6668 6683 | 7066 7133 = 0.06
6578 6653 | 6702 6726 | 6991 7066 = -0.19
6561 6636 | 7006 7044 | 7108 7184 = 0.26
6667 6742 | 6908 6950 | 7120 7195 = 0.15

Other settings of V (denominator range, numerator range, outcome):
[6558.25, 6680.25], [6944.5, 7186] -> 0.52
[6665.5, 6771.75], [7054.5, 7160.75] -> 0.82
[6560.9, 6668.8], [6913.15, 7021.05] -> 0.51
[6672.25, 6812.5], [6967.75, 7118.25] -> 0.89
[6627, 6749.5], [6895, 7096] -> 0.88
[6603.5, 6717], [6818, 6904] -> 0.96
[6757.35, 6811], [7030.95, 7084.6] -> 1.09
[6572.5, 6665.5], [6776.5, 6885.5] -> 0.74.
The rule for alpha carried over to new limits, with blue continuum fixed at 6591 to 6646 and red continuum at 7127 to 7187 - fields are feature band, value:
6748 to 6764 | -1.08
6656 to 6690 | 0.51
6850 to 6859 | 0.13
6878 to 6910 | -0.83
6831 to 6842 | -1.00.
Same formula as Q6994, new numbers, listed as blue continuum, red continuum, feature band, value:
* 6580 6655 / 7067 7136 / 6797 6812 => 3.1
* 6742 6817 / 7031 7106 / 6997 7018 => 0.8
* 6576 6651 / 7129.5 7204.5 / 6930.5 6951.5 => 3.2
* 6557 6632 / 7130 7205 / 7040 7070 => 6.7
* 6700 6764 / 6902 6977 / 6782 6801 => 5.4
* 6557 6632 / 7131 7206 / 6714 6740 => 5.2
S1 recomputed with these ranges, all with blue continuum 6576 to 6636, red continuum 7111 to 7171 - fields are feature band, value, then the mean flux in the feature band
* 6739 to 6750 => 2.87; 1.54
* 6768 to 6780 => 3.86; 1.37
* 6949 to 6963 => 1.01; 1.54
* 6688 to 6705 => 4.80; 1.56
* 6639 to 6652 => 4.70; 1.46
